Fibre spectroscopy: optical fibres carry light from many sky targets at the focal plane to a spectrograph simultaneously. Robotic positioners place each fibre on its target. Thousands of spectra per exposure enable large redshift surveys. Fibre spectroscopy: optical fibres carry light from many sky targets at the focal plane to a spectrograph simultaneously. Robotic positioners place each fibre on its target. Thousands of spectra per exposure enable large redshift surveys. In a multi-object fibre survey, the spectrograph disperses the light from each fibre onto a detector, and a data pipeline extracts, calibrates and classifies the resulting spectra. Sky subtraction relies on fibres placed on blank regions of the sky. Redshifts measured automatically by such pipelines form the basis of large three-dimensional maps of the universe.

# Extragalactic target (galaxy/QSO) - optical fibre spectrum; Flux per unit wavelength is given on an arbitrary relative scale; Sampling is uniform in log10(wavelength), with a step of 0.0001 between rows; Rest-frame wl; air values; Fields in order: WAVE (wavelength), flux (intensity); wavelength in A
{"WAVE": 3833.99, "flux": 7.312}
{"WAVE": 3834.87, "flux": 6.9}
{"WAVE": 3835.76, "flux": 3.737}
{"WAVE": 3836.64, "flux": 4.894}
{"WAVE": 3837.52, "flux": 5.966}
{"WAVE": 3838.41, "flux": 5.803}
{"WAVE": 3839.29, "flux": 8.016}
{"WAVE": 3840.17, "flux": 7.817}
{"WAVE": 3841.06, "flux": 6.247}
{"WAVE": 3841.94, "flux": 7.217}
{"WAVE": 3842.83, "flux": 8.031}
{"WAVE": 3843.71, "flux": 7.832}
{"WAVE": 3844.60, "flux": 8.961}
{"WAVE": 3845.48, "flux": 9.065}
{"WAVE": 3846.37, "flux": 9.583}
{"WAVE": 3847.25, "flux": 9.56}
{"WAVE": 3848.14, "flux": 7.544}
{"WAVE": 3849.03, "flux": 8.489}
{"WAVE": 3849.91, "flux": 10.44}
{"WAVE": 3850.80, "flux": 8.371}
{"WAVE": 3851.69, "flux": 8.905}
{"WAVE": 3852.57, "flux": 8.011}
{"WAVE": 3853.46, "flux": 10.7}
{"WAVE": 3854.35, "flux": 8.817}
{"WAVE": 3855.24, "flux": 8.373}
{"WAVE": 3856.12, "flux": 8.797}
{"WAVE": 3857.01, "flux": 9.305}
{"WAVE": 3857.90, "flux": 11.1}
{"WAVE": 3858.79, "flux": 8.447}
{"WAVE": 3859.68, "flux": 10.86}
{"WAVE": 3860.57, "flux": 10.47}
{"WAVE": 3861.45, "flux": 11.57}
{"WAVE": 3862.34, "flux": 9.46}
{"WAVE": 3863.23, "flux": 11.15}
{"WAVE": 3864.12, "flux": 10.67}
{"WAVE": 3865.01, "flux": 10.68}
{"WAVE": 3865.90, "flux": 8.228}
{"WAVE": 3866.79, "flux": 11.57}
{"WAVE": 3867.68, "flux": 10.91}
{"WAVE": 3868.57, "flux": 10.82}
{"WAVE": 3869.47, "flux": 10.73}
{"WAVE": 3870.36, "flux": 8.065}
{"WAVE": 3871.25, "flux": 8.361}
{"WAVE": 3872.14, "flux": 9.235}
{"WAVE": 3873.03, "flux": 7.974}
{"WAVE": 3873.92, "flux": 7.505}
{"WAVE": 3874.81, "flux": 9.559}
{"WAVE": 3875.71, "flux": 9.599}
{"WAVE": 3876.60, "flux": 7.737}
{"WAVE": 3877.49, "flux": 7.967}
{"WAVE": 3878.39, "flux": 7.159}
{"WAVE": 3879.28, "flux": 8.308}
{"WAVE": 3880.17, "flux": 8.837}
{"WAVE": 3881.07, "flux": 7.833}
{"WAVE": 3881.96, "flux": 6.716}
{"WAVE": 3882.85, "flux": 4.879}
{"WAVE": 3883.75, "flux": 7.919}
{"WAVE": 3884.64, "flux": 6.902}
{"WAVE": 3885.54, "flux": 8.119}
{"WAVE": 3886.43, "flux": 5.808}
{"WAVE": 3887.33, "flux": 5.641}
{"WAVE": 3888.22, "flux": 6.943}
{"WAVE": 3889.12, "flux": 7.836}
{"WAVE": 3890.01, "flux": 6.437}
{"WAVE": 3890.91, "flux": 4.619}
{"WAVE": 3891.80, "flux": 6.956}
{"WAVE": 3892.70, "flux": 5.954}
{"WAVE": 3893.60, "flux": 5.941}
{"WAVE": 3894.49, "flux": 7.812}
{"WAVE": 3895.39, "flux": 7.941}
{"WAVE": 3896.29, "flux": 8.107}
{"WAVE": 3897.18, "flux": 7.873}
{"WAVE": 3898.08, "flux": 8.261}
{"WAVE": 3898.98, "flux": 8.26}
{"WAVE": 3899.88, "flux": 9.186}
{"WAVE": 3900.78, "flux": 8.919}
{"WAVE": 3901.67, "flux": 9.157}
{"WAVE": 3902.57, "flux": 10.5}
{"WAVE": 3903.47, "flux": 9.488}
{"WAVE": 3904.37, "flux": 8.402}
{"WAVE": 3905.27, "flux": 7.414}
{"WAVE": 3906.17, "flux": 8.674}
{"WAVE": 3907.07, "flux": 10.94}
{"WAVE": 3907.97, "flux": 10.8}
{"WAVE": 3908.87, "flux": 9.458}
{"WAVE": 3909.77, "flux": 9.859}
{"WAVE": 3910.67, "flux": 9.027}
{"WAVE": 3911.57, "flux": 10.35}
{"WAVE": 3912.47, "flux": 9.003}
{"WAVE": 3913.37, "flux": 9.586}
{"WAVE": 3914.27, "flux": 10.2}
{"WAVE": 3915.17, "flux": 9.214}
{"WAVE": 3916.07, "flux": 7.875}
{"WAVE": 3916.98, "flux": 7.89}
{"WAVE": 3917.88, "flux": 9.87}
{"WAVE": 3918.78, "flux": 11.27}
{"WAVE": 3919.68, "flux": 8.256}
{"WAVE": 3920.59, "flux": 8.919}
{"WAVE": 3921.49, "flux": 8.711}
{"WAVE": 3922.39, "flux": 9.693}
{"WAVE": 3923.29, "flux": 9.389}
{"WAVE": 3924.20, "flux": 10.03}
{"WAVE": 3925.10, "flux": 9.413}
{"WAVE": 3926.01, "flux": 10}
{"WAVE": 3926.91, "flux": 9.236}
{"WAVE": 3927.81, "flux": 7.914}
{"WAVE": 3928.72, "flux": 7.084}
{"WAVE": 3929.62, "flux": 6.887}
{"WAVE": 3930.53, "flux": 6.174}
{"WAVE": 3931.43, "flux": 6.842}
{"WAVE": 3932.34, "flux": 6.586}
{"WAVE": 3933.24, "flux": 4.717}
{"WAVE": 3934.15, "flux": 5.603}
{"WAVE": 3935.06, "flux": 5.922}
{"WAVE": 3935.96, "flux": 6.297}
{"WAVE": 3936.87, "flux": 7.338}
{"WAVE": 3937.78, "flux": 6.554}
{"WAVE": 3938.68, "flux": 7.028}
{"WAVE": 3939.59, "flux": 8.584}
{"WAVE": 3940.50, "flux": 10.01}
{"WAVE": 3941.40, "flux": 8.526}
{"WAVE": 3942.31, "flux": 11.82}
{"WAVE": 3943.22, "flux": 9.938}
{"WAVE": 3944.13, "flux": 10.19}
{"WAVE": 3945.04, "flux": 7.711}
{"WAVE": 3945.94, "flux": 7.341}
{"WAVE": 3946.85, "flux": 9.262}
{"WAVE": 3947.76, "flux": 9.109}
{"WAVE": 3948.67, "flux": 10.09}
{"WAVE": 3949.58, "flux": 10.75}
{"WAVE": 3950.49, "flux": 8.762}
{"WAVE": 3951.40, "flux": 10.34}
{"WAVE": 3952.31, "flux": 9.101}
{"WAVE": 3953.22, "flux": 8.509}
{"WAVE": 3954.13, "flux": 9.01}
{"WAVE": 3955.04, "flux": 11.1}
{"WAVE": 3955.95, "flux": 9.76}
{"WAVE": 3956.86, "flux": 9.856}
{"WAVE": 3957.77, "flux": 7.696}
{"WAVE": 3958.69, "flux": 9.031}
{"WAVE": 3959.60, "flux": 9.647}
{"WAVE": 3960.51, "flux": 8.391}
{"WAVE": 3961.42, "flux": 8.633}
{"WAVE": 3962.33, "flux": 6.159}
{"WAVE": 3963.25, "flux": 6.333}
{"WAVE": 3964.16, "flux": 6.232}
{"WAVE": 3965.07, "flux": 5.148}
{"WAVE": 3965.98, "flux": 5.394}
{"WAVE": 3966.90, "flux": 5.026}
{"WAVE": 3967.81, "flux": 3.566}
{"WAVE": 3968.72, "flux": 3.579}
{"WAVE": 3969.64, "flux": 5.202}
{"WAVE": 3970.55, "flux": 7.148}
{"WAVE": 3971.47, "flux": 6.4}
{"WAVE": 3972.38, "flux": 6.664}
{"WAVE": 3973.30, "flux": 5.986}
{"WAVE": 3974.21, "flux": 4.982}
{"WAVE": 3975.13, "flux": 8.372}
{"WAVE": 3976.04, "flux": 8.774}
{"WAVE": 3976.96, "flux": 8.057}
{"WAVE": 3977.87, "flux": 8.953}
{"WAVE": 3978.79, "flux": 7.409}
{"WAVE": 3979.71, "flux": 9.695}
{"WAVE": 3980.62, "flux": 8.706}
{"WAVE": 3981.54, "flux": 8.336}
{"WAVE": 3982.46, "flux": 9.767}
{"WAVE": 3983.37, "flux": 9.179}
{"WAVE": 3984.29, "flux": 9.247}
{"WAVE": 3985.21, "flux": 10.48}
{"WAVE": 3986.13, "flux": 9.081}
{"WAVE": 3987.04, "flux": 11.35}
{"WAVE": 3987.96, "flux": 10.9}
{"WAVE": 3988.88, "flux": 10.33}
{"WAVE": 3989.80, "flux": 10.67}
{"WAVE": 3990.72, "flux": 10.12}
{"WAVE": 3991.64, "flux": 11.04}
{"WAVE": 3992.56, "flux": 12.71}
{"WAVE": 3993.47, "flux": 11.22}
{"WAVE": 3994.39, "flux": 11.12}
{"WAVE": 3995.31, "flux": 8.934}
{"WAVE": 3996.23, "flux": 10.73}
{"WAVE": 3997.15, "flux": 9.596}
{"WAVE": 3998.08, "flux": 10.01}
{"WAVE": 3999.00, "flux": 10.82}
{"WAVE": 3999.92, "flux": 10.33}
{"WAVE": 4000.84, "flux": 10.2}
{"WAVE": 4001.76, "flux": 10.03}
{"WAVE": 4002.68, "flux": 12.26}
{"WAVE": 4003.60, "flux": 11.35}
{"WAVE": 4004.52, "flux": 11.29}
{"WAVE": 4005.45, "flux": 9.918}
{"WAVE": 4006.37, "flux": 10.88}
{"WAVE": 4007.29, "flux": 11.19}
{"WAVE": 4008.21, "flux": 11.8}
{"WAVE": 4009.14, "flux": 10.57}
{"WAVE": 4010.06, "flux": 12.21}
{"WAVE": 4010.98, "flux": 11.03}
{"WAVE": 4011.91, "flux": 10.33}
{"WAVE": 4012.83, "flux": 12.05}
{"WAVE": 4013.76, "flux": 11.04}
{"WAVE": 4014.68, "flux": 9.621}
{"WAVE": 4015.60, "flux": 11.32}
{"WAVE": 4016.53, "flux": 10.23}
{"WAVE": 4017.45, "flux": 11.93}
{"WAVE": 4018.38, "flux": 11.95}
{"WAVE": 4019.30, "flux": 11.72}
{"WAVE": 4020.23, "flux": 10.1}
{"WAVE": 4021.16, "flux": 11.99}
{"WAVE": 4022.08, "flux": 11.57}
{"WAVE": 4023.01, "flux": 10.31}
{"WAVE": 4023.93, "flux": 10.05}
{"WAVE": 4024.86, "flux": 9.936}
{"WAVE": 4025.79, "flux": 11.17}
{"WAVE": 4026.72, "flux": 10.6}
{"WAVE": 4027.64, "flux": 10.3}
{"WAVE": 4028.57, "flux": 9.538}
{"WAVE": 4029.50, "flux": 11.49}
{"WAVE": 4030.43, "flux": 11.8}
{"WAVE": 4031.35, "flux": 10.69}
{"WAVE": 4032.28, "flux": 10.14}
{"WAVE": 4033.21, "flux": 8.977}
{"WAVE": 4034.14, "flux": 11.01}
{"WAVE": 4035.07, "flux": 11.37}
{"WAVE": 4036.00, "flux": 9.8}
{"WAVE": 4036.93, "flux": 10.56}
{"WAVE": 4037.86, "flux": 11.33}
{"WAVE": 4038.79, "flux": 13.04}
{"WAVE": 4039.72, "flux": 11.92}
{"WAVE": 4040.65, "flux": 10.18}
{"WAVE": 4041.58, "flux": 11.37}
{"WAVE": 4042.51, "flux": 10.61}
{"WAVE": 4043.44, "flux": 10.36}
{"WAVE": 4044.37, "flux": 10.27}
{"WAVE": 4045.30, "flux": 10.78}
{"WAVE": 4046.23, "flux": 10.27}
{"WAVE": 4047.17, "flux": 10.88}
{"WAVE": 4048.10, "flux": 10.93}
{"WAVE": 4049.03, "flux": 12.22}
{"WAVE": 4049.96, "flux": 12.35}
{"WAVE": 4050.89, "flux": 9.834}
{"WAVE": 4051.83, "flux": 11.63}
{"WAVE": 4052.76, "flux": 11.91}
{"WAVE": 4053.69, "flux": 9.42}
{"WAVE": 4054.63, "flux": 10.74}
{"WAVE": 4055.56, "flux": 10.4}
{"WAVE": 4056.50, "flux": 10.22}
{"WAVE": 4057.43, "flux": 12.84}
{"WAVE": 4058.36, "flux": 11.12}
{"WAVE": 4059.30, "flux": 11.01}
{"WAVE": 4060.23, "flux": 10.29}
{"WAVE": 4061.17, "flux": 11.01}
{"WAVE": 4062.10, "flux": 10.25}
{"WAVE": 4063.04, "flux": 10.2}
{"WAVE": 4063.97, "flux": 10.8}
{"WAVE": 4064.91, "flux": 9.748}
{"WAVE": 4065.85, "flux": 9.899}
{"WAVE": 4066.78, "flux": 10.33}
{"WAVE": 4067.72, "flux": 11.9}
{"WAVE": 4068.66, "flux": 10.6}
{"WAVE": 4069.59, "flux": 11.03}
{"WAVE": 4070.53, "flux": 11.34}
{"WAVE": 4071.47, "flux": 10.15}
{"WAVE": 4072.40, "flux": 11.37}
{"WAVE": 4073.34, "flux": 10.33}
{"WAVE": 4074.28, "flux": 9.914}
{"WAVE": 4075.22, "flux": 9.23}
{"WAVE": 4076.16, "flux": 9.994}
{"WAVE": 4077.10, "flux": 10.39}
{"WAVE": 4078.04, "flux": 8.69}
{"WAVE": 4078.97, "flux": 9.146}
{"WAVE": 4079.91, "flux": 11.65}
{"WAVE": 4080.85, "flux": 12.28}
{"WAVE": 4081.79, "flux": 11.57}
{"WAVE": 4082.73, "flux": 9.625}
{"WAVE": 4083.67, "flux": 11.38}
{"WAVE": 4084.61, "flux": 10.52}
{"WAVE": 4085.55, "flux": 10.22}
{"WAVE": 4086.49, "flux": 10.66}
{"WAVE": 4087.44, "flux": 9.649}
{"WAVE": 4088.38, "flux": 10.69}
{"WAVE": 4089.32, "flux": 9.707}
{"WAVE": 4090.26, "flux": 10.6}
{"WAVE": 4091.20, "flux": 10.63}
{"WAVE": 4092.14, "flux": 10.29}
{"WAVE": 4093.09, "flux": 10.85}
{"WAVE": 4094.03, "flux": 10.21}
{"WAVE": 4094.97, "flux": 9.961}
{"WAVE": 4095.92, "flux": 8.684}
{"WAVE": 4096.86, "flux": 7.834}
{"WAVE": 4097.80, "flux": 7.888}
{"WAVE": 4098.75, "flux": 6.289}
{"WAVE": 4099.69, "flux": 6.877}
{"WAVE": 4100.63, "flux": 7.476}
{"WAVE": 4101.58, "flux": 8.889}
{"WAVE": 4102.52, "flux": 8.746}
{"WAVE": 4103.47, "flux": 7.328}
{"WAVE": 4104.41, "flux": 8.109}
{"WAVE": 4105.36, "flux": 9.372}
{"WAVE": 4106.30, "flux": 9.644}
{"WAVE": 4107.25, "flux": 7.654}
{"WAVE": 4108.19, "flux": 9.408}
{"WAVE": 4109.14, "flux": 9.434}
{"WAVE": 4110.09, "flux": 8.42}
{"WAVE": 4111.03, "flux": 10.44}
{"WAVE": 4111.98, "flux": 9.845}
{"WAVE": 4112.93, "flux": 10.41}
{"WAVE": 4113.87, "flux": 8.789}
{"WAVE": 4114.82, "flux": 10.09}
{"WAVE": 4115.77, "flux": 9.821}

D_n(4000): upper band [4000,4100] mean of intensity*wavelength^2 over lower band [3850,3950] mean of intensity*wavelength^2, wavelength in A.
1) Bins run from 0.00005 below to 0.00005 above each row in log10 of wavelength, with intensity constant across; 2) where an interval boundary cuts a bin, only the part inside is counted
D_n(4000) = 1.3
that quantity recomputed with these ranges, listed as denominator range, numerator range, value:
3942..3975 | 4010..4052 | 1.44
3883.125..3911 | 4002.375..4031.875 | 1.46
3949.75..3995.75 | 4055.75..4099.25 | 1.28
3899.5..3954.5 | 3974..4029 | 1.23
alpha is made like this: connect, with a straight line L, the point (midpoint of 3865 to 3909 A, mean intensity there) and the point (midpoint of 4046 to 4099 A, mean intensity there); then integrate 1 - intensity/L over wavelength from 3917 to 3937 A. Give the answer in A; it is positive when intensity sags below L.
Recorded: 1.6 A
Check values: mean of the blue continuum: 8.22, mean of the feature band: 8.01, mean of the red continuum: 10.4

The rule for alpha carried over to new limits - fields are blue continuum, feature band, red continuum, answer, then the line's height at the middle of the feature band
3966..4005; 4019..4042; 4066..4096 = -2.7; 9.68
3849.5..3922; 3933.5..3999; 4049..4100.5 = 6.2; 9.41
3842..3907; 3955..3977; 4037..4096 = 5.9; 9.57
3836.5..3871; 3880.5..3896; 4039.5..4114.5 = 4.1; 9.21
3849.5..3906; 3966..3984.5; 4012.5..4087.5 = 5.0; 9.8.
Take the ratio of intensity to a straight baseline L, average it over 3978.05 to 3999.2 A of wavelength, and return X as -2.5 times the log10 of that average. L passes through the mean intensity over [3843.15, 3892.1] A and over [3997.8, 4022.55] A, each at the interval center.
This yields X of 0.07 mag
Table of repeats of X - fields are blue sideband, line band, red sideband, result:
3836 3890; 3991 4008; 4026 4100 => -0.097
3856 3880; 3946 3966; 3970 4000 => 0.089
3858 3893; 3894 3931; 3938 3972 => -0.083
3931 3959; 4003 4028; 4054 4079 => -0.141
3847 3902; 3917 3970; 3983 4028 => 0.193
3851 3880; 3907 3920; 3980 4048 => 0.029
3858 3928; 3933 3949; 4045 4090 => 0.142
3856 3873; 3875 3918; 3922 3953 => 0.134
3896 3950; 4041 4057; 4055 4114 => -0.126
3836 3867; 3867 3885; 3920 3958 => 0.045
